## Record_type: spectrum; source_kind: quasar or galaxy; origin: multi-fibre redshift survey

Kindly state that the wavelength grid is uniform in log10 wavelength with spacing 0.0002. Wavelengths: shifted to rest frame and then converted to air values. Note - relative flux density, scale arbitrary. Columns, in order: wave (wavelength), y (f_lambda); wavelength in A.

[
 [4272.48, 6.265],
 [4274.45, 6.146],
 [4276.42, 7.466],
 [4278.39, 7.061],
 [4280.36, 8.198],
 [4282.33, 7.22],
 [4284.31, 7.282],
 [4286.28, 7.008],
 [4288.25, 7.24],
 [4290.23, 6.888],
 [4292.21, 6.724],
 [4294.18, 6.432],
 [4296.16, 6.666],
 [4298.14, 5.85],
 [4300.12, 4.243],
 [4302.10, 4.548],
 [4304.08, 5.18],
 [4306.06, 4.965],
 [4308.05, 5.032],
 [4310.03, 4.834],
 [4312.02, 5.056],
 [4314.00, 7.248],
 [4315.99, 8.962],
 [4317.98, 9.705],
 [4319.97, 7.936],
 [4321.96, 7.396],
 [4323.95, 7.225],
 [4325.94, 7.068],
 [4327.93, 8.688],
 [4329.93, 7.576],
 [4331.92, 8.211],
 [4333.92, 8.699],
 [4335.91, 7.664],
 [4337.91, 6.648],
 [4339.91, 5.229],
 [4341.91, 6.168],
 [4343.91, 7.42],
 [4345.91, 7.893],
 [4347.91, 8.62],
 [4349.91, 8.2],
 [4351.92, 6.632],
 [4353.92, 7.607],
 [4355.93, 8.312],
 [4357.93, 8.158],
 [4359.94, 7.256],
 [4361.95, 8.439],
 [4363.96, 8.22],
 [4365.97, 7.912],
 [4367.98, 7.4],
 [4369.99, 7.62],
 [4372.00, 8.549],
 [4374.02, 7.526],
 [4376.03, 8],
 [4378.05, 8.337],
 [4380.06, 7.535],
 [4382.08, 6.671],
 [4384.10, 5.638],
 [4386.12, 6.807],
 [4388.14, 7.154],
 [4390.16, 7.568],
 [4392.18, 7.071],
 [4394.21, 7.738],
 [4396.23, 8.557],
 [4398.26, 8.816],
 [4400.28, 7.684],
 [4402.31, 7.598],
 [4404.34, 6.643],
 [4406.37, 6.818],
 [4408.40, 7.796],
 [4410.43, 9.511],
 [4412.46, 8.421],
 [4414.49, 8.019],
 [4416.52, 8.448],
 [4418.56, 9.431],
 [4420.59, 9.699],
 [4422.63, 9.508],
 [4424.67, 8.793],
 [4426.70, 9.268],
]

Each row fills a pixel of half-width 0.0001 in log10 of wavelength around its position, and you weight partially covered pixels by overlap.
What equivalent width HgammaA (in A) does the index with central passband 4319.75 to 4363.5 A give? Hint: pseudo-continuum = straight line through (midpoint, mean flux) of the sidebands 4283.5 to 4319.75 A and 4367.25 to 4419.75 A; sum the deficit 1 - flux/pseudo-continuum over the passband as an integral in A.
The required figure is -4.0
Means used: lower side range 6.36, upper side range 7.75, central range 7.59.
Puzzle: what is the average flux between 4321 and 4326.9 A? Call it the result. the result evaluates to 7.23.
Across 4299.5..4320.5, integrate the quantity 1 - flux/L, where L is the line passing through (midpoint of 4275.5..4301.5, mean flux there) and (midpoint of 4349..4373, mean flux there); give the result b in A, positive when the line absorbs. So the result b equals 2.81 A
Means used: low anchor 6.75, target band 6.15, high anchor 7.86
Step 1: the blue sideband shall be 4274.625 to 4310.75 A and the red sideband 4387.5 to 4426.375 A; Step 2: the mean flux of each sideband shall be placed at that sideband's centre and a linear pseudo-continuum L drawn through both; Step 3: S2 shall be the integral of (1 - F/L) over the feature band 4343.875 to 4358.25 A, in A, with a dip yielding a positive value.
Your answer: -1.21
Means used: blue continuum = 6.27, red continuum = 8.2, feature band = 7.87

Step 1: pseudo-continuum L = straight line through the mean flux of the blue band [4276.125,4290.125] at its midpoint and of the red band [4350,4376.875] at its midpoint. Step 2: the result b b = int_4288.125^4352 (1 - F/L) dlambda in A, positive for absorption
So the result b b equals 5.8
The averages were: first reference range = 7.32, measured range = 6.87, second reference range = 7.83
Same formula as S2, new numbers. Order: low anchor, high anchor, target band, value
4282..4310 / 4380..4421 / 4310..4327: -2.69 A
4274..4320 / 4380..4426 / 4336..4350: 0.04 A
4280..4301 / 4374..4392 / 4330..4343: -0.36 A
